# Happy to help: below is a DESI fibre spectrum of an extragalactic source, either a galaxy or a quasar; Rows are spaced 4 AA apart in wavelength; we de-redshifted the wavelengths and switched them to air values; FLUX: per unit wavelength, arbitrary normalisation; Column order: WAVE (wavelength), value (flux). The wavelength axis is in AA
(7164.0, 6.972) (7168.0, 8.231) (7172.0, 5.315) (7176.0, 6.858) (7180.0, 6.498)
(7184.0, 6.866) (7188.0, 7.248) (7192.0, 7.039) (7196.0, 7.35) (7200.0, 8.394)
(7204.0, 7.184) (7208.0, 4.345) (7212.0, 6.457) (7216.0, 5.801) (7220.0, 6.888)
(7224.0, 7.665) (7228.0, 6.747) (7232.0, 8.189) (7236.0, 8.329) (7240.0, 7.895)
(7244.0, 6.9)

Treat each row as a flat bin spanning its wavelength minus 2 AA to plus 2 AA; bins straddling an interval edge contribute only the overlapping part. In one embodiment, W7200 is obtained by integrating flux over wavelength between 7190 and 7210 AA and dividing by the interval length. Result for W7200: 6.86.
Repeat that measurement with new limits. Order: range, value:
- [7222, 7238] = 7.73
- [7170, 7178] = 6.09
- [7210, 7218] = 6.13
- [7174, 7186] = 6.74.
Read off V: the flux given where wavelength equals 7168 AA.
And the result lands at 8.231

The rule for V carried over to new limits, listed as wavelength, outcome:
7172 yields 5.315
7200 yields 8.394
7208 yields 4.345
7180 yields 6.498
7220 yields 6.888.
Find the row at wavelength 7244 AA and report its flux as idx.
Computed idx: 6.9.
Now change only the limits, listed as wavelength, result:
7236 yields 8.329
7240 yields 7.895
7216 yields 5.801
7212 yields 6.457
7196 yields 7.35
